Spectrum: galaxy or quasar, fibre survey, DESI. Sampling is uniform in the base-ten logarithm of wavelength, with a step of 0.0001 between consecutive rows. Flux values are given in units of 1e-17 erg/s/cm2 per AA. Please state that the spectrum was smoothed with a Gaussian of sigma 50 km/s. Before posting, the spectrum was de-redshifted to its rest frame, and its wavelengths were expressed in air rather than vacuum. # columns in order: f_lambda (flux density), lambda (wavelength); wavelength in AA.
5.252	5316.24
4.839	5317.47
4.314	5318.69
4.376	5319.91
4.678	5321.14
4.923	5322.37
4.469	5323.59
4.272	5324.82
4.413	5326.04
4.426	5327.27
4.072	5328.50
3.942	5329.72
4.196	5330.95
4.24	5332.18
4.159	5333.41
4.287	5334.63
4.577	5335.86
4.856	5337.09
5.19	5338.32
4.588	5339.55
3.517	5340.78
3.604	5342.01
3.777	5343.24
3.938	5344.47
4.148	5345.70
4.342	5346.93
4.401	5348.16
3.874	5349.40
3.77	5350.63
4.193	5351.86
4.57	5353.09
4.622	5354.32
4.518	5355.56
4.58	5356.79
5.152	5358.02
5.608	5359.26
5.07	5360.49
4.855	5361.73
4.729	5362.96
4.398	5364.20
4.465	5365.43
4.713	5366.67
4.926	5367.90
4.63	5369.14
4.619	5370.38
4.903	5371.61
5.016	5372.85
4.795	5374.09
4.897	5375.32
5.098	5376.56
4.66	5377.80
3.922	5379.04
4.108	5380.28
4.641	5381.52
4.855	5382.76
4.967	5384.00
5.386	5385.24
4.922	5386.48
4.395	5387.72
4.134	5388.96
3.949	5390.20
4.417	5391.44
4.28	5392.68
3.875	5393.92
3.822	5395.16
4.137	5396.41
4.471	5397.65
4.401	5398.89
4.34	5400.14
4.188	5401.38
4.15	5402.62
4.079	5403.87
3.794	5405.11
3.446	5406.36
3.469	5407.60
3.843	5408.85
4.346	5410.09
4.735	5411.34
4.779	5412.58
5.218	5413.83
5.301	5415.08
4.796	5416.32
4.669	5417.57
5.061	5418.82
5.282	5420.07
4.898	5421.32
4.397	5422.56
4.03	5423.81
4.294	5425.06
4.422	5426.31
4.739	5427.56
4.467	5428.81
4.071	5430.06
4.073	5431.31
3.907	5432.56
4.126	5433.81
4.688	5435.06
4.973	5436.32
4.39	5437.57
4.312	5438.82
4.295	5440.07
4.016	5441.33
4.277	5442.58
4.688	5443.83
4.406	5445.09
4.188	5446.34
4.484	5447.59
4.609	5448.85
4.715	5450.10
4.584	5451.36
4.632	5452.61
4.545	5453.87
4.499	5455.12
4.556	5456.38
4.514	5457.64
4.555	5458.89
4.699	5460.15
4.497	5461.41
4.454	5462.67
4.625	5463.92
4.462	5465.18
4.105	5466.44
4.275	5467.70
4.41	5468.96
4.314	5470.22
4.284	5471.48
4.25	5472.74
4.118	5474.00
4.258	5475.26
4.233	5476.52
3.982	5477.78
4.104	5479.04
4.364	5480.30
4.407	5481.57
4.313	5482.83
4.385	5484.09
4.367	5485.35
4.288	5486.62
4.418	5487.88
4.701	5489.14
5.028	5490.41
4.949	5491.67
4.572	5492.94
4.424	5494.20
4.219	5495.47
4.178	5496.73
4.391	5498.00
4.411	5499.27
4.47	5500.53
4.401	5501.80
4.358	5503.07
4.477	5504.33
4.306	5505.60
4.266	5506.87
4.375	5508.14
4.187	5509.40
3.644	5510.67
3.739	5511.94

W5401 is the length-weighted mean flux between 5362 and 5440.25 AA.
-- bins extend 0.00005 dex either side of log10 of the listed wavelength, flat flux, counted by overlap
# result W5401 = 4.48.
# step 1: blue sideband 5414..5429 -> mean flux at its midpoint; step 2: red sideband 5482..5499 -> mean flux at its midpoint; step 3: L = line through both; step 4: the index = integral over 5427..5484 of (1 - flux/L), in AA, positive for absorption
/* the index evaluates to 2.6 AA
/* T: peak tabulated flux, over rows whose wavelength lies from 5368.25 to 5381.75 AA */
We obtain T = 5.098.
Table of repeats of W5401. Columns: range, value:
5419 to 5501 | 4.43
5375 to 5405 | 4.4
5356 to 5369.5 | 4.83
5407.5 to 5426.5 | 4.63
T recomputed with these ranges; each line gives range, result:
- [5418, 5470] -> 5.282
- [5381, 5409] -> 5.386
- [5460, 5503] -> 5.028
